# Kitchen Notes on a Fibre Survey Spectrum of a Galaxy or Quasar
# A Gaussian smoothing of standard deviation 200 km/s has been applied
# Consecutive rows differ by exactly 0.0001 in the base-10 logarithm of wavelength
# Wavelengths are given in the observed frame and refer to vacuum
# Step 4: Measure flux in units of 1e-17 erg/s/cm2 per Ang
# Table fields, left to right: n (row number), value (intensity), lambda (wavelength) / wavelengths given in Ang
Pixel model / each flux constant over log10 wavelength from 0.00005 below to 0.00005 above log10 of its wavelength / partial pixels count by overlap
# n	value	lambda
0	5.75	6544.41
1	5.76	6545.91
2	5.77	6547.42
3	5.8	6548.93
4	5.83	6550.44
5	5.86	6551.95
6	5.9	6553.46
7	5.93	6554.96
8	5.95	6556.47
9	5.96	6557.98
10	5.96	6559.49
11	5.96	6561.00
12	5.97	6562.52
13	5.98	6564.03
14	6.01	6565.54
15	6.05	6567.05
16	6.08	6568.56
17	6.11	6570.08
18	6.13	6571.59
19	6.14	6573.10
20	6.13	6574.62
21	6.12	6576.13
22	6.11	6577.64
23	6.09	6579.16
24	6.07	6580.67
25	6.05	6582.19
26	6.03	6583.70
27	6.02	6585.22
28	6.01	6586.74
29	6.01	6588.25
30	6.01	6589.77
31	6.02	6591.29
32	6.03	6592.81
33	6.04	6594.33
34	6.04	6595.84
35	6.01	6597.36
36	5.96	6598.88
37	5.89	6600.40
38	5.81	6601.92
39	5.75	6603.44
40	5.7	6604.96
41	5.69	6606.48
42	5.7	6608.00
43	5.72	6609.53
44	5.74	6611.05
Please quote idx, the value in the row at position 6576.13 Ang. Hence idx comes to 6.12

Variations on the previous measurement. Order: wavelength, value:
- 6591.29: 6.02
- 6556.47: 5.95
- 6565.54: 6.01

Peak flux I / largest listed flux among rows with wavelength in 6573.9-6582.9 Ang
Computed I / 6.13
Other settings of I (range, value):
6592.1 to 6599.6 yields 6.04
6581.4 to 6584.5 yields 6.05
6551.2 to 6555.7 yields 5.93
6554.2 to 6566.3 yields 6.01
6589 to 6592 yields 6.02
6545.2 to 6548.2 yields 5.77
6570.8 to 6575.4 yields 6.14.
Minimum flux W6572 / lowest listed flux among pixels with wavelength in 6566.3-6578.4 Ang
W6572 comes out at 6.05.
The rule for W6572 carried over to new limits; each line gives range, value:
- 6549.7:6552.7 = 5.83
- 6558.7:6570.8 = 5.96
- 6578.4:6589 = 6.01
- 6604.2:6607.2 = 5.69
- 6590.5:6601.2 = 5.89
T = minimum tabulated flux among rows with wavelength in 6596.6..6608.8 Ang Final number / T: 5.69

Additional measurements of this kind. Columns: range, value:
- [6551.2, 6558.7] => 5.86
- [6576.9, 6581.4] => 6.07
